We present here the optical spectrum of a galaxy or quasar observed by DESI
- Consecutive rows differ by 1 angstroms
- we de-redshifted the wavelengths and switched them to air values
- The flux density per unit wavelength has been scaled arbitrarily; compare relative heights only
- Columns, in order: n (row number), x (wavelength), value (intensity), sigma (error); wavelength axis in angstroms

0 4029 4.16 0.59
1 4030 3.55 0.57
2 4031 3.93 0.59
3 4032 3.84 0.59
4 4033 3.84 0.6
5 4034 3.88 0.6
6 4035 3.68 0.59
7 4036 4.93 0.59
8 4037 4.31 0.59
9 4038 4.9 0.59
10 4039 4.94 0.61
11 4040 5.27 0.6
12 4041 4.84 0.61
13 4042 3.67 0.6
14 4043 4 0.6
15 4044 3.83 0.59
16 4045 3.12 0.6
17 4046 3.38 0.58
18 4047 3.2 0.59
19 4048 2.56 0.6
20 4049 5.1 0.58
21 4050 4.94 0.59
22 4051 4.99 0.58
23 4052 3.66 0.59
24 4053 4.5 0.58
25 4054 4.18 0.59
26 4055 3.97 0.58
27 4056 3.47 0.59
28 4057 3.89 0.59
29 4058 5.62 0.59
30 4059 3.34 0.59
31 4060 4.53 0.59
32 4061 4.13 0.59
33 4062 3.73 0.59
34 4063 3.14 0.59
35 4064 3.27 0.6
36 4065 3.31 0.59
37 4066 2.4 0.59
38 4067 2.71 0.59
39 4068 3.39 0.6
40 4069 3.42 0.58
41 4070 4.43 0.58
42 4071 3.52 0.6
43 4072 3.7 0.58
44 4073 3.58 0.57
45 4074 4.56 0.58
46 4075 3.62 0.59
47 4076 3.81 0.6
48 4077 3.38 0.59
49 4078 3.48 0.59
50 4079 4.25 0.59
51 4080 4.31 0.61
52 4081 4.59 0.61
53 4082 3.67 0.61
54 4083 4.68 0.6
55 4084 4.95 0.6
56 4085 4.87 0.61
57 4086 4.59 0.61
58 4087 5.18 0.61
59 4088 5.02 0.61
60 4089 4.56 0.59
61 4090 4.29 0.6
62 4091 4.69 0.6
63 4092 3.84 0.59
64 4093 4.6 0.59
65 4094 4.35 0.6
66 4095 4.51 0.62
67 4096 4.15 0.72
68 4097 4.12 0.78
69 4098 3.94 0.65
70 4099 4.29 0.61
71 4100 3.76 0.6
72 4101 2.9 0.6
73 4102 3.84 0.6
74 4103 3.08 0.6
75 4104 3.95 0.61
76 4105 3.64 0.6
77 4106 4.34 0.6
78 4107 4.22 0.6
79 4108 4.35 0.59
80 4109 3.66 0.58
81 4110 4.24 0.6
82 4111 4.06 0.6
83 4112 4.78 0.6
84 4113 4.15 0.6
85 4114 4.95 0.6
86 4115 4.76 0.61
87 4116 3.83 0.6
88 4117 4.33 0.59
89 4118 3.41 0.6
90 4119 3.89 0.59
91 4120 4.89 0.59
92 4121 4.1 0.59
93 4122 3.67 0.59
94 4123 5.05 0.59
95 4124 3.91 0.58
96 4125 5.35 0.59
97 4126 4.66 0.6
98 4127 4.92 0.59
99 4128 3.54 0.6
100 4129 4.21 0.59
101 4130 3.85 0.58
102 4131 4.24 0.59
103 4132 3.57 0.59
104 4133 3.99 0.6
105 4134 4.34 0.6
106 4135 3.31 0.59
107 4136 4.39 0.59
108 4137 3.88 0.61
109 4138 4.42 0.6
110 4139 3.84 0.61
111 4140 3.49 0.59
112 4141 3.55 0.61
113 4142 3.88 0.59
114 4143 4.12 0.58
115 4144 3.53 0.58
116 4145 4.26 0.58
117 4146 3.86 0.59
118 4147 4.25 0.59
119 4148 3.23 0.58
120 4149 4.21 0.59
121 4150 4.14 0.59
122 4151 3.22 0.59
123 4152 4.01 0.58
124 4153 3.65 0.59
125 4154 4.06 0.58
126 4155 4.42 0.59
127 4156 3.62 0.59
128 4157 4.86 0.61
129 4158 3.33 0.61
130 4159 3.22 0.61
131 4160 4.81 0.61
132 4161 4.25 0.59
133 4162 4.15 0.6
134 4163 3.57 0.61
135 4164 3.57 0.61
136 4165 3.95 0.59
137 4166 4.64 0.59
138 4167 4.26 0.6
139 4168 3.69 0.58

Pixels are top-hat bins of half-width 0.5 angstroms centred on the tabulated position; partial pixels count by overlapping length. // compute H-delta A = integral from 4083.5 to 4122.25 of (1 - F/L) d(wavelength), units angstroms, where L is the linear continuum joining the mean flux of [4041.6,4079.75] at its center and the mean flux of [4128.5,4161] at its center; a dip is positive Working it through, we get -3.69 angstroms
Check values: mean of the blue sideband 3.79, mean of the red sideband 3.93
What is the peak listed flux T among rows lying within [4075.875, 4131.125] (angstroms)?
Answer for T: 5.35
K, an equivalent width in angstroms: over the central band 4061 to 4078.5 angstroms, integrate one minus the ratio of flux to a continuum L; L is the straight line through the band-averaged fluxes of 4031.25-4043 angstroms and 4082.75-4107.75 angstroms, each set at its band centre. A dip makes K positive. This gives 3.2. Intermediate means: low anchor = 4.35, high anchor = 4.25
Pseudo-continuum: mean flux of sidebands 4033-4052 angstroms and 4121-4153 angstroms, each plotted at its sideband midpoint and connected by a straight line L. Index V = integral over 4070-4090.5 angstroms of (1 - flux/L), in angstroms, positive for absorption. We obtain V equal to -0.6 angstroms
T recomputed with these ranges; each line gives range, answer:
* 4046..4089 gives 5.62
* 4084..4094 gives 5.18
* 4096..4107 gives 4.34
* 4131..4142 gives 4.42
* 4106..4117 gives 4.95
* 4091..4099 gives 4.69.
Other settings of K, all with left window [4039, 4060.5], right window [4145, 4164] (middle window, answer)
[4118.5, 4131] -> -1.08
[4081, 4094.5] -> -1.70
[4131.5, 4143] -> 0.22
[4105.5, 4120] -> -0.82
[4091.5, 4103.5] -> 0.26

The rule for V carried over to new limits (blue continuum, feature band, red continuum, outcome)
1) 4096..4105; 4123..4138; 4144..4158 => -1.3 angstroms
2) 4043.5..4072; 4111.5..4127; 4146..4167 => -2.0 angstroms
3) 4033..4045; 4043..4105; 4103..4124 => 3.9 angstroms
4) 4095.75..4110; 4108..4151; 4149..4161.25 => -2.0 angstroms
